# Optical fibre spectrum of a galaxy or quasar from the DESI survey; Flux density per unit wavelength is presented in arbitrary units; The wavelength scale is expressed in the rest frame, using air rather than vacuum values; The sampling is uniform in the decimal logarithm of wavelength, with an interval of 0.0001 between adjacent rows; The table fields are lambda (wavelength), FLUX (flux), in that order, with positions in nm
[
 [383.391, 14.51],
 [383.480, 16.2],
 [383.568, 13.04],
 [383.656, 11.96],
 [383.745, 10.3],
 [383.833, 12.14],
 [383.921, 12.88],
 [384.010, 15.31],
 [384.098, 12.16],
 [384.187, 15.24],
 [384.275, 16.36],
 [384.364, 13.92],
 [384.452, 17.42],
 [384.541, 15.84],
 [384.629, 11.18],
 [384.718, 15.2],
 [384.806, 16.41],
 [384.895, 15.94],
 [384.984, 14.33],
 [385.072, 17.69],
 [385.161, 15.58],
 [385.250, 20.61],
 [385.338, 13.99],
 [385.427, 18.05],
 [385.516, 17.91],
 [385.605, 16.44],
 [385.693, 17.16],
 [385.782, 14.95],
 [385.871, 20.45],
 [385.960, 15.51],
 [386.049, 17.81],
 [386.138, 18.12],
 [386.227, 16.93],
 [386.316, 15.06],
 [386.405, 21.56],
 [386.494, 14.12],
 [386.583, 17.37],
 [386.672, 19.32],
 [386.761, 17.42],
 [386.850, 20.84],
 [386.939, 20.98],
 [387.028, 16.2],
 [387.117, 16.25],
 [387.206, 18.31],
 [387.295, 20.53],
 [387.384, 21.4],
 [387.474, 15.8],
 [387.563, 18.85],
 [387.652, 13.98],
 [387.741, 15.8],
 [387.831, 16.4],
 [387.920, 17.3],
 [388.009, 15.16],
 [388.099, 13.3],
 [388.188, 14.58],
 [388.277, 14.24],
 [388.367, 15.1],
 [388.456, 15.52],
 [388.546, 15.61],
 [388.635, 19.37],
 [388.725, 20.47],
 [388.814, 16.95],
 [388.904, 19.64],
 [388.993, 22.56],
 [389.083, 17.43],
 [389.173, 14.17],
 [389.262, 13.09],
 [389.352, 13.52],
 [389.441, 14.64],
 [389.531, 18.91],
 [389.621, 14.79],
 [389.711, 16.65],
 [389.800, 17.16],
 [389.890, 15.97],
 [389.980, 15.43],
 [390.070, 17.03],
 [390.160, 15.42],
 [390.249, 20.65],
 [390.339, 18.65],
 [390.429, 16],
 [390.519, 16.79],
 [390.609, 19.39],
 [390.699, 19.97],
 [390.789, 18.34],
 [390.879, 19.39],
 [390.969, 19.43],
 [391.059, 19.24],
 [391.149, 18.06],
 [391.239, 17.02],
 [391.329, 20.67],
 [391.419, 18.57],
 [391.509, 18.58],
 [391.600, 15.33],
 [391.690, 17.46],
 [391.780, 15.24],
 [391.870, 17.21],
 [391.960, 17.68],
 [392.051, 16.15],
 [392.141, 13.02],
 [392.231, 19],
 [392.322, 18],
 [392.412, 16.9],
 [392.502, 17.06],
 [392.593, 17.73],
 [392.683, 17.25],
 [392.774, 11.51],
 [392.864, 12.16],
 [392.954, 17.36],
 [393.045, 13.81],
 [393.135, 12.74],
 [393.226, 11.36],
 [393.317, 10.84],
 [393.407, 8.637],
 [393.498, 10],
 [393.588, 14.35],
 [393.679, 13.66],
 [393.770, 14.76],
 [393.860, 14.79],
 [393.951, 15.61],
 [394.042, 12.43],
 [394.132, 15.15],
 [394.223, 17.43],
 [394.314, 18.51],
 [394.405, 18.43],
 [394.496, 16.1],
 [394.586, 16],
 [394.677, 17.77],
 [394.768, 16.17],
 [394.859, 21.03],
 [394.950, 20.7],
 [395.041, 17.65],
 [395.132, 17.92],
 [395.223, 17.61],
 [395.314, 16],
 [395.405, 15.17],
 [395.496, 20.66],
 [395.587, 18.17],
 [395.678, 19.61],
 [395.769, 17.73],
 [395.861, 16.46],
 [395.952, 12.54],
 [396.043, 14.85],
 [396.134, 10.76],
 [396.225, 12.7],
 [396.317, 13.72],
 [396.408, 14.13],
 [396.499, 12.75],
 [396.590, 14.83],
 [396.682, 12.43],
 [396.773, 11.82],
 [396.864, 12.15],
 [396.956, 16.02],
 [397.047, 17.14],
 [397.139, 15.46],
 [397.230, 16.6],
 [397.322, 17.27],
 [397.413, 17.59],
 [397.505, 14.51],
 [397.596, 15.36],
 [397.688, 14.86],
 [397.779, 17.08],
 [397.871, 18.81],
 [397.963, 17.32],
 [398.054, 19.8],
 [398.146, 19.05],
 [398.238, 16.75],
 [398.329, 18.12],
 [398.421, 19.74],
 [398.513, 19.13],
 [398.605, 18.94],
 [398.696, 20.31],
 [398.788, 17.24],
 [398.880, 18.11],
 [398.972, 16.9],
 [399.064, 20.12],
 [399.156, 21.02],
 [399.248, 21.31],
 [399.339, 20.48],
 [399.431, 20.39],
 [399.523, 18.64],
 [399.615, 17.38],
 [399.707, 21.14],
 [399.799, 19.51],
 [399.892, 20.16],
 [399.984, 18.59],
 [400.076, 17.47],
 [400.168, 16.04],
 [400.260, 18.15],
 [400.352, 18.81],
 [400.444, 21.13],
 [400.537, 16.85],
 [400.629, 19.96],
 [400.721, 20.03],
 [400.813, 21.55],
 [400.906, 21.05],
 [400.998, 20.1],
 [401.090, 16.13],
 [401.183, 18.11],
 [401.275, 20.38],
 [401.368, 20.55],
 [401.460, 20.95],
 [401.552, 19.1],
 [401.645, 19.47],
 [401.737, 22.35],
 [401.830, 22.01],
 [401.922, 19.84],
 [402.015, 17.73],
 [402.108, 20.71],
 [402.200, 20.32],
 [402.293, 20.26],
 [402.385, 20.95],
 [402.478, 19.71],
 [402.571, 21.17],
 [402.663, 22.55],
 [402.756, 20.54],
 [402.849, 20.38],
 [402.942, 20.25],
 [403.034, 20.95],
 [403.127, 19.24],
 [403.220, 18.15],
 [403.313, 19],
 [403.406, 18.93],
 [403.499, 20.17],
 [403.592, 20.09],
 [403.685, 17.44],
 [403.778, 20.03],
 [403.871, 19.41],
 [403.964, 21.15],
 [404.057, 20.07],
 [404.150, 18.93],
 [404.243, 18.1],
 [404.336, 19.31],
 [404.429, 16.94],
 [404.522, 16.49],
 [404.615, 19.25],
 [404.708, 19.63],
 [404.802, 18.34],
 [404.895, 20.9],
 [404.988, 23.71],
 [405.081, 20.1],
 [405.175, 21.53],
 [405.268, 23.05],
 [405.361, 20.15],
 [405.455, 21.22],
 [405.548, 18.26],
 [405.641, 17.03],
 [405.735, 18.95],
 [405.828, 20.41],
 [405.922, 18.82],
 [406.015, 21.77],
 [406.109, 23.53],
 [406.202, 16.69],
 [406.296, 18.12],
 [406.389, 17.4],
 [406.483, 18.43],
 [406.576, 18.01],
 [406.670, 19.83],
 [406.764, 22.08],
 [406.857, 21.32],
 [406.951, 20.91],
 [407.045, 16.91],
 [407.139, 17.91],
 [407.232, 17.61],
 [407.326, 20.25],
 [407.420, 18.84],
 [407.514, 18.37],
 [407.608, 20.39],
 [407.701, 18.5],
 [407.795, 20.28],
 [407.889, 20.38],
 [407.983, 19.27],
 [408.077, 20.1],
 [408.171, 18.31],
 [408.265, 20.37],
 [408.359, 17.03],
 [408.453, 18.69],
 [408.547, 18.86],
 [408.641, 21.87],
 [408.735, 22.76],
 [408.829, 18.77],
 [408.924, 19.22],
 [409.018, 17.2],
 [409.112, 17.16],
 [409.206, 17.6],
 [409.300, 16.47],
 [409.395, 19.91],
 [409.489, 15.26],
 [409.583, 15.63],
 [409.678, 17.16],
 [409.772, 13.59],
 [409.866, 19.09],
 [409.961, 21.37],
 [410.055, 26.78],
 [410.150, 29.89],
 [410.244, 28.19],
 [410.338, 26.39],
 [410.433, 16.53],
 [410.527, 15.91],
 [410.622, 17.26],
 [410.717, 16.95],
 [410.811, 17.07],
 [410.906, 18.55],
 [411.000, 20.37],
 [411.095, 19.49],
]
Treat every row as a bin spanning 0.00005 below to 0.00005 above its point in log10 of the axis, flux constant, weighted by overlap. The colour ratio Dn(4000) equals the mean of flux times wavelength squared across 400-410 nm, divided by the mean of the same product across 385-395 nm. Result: 1.25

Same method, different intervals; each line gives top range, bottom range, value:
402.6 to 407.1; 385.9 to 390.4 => 1.26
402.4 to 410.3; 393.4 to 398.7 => 1.28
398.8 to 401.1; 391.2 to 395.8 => 1.23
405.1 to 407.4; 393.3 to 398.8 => 1.28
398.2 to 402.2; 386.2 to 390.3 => 1.21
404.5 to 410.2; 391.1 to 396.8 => 1.33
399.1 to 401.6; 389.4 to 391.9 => 1.16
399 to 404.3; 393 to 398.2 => 1.31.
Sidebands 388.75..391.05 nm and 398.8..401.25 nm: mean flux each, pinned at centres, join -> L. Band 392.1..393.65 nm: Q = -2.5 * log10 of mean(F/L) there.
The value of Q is 0.25 mag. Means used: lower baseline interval 17.3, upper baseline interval 19.2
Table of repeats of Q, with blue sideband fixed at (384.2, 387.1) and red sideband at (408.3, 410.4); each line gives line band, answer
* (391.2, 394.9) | 0.14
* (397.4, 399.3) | 0.02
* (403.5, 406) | -0.02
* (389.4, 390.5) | 0.04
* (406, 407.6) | 0.02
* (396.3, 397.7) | 0.23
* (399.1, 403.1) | -0.06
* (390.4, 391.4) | -0.06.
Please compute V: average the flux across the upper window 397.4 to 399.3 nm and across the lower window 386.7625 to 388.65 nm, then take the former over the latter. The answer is 1.1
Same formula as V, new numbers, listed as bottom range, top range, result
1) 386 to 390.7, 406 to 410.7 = 1.14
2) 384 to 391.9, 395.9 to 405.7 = 1.09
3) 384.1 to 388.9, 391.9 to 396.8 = 0.92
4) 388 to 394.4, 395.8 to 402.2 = 1.10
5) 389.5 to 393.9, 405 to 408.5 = 1.20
